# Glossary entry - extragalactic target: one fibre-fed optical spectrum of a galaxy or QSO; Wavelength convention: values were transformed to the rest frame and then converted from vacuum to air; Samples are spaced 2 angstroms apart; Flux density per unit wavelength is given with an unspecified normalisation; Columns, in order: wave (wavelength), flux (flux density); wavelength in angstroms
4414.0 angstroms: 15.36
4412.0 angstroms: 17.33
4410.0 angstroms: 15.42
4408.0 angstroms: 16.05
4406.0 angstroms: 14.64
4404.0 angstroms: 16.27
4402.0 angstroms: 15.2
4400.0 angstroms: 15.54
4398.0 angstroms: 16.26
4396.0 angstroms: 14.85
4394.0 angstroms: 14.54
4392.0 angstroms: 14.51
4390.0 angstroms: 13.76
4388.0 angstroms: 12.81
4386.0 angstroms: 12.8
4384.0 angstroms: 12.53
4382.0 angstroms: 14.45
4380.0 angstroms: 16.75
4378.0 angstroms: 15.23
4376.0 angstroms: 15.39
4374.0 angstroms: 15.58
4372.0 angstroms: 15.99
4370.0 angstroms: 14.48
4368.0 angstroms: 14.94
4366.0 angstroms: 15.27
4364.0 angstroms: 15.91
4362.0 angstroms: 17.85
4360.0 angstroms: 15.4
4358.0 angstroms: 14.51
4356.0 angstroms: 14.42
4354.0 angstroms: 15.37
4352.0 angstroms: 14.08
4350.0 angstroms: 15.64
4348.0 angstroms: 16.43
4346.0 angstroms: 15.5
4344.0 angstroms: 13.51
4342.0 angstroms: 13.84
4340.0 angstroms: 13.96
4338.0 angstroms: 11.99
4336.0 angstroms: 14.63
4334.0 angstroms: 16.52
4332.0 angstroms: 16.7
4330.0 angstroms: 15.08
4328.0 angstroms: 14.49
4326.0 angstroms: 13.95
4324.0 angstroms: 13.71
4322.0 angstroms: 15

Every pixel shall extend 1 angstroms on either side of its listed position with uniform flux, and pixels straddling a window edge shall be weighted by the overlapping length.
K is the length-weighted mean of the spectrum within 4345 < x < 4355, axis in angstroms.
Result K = 15.4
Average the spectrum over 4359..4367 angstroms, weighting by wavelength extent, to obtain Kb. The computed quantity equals 16.1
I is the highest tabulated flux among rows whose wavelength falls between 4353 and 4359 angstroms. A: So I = 15.37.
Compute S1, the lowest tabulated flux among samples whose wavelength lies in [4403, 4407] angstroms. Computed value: 14.64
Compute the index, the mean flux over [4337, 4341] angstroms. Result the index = 13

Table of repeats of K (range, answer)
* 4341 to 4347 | 14.3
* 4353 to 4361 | 14.9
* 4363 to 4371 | 15.2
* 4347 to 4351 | 16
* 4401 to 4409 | 15.5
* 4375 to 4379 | 15.3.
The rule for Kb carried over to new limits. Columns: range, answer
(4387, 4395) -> 13.9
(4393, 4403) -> 15.3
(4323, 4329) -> 14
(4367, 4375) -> 15.2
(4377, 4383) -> 15.5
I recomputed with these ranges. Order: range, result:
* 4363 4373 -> 15.99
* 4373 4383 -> 16.75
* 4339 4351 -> 16.43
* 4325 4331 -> 15.08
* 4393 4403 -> 16.26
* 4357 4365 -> 17.85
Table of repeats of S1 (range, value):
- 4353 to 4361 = 14.42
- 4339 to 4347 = 13.51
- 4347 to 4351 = 15.64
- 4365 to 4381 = 14.48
